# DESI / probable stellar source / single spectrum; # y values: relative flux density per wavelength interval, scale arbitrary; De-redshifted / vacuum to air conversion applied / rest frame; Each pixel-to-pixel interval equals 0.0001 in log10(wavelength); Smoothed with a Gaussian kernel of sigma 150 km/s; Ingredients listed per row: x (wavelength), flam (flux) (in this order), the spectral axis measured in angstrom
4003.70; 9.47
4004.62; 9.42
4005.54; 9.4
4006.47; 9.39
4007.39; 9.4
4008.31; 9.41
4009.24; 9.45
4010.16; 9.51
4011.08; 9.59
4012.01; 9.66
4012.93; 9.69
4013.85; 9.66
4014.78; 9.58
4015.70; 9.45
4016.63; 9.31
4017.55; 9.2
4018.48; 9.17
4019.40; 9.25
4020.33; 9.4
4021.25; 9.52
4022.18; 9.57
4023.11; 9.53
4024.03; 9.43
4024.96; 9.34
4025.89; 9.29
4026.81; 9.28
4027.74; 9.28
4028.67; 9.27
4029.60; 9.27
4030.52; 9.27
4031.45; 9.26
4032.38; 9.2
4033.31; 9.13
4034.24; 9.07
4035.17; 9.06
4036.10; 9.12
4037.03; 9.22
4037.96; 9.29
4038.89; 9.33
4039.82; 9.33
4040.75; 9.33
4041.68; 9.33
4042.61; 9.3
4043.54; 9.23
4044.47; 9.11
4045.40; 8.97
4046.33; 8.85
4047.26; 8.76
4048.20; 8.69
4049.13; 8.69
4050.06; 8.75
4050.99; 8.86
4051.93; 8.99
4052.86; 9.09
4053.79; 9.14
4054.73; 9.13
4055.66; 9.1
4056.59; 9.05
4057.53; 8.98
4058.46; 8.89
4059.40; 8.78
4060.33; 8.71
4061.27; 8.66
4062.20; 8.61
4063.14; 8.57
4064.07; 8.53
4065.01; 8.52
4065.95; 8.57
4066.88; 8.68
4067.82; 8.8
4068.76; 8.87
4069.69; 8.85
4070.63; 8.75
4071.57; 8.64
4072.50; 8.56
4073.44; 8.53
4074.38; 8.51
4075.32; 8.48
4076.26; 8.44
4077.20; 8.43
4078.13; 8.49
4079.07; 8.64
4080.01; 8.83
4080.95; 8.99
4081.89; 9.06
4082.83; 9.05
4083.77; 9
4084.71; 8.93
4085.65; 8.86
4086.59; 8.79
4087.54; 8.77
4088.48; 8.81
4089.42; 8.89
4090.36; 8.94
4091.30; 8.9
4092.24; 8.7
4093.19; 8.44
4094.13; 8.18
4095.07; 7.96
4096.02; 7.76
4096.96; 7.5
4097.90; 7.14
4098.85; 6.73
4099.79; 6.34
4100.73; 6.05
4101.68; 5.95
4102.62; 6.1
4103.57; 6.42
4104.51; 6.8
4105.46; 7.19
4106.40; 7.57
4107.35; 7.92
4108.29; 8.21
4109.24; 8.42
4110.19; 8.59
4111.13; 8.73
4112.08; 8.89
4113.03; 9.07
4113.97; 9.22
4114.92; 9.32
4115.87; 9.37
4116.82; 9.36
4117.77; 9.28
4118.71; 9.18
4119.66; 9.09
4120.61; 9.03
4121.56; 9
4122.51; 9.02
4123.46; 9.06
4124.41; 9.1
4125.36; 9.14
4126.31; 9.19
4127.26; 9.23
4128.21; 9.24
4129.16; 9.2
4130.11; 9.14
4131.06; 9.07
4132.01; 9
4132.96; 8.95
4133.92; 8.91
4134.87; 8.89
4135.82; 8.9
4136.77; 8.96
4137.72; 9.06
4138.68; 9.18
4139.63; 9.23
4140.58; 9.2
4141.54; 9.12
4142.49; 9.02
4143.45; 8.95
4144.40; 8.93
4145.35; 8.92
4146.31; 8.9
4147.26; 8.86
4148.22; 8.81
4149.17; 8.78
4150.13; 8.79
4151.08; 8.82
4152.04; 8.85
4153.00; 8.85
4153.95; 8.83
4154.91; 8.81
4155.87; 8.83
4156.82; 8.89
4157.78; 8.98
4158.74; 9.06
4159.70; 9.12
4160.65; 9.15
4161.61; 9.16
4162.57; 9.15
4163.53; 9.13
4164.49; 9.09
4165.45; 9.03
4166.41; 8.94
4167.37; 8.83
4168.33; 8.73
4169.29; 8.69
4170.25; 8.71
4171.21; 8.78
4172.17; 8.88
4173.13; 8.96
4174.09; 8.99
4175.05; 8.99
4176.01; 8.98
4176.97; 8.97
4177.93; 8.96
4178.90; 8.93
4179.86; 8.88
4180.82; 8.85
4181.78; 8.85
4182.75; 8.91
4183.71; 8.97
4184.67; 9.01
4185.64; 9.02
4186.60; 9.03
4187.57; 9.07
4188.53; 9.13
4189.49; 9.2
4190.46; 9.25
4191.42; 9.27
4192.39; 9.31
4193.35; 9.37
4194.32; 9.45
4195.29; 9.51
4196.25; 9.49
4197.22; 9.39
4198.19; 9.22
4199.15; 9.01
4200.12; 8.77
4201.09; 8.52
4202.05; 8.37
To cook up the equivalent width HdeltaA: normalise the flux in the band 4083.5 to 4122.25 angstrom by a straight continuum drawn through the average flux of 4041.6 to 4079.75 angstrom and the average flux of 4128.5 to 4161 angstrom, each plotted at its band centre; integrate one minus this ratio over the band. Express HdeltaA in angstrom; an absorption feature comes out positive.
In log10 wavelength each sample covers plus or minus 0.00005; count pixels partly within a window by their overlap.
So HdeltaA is 2.8 angstrom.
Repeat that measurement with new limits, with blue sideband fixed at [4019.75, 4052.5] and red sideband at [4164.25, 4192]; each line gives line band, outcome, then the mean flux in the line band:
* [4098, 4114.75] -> 2.8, 7.57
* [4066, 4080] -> 0.8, 8.63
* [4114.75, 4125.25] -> -0.1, 9.16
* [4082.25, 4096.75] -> 0.7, 8.64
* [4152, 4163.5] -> 0.0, 8.98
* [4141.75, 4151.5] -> 0.1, 8.89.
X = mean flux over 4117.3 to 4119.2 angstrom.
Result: 9.26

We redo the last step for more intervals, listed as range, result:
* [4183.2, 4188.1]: 9.03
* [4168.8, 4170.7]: 8.7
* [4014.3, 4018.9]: 9.33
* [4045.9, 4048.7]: 8.75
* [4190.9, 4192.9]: 9.32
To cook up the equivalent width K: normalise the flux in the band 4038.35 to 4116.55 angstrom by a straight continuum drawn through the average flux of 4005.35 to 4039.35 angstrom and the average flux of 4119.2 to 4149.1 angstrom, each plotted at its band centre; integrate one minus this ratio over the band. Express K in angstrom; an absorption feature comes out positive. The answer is 5.8 angstrom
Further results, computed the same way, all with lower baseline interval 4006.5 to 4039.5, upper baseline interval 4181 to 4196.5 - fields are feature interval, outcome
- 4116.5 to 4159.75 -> 1.0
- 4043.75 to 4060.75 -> 0.7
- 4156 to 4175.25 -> 0.5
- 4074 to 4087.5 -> 0.8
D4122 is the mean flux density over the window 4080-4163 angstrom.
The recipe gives 8.64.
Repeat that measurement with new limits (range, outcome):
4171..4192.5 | 9.01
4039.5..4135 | 8.62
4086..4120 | 8.13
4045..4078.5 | 8.75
